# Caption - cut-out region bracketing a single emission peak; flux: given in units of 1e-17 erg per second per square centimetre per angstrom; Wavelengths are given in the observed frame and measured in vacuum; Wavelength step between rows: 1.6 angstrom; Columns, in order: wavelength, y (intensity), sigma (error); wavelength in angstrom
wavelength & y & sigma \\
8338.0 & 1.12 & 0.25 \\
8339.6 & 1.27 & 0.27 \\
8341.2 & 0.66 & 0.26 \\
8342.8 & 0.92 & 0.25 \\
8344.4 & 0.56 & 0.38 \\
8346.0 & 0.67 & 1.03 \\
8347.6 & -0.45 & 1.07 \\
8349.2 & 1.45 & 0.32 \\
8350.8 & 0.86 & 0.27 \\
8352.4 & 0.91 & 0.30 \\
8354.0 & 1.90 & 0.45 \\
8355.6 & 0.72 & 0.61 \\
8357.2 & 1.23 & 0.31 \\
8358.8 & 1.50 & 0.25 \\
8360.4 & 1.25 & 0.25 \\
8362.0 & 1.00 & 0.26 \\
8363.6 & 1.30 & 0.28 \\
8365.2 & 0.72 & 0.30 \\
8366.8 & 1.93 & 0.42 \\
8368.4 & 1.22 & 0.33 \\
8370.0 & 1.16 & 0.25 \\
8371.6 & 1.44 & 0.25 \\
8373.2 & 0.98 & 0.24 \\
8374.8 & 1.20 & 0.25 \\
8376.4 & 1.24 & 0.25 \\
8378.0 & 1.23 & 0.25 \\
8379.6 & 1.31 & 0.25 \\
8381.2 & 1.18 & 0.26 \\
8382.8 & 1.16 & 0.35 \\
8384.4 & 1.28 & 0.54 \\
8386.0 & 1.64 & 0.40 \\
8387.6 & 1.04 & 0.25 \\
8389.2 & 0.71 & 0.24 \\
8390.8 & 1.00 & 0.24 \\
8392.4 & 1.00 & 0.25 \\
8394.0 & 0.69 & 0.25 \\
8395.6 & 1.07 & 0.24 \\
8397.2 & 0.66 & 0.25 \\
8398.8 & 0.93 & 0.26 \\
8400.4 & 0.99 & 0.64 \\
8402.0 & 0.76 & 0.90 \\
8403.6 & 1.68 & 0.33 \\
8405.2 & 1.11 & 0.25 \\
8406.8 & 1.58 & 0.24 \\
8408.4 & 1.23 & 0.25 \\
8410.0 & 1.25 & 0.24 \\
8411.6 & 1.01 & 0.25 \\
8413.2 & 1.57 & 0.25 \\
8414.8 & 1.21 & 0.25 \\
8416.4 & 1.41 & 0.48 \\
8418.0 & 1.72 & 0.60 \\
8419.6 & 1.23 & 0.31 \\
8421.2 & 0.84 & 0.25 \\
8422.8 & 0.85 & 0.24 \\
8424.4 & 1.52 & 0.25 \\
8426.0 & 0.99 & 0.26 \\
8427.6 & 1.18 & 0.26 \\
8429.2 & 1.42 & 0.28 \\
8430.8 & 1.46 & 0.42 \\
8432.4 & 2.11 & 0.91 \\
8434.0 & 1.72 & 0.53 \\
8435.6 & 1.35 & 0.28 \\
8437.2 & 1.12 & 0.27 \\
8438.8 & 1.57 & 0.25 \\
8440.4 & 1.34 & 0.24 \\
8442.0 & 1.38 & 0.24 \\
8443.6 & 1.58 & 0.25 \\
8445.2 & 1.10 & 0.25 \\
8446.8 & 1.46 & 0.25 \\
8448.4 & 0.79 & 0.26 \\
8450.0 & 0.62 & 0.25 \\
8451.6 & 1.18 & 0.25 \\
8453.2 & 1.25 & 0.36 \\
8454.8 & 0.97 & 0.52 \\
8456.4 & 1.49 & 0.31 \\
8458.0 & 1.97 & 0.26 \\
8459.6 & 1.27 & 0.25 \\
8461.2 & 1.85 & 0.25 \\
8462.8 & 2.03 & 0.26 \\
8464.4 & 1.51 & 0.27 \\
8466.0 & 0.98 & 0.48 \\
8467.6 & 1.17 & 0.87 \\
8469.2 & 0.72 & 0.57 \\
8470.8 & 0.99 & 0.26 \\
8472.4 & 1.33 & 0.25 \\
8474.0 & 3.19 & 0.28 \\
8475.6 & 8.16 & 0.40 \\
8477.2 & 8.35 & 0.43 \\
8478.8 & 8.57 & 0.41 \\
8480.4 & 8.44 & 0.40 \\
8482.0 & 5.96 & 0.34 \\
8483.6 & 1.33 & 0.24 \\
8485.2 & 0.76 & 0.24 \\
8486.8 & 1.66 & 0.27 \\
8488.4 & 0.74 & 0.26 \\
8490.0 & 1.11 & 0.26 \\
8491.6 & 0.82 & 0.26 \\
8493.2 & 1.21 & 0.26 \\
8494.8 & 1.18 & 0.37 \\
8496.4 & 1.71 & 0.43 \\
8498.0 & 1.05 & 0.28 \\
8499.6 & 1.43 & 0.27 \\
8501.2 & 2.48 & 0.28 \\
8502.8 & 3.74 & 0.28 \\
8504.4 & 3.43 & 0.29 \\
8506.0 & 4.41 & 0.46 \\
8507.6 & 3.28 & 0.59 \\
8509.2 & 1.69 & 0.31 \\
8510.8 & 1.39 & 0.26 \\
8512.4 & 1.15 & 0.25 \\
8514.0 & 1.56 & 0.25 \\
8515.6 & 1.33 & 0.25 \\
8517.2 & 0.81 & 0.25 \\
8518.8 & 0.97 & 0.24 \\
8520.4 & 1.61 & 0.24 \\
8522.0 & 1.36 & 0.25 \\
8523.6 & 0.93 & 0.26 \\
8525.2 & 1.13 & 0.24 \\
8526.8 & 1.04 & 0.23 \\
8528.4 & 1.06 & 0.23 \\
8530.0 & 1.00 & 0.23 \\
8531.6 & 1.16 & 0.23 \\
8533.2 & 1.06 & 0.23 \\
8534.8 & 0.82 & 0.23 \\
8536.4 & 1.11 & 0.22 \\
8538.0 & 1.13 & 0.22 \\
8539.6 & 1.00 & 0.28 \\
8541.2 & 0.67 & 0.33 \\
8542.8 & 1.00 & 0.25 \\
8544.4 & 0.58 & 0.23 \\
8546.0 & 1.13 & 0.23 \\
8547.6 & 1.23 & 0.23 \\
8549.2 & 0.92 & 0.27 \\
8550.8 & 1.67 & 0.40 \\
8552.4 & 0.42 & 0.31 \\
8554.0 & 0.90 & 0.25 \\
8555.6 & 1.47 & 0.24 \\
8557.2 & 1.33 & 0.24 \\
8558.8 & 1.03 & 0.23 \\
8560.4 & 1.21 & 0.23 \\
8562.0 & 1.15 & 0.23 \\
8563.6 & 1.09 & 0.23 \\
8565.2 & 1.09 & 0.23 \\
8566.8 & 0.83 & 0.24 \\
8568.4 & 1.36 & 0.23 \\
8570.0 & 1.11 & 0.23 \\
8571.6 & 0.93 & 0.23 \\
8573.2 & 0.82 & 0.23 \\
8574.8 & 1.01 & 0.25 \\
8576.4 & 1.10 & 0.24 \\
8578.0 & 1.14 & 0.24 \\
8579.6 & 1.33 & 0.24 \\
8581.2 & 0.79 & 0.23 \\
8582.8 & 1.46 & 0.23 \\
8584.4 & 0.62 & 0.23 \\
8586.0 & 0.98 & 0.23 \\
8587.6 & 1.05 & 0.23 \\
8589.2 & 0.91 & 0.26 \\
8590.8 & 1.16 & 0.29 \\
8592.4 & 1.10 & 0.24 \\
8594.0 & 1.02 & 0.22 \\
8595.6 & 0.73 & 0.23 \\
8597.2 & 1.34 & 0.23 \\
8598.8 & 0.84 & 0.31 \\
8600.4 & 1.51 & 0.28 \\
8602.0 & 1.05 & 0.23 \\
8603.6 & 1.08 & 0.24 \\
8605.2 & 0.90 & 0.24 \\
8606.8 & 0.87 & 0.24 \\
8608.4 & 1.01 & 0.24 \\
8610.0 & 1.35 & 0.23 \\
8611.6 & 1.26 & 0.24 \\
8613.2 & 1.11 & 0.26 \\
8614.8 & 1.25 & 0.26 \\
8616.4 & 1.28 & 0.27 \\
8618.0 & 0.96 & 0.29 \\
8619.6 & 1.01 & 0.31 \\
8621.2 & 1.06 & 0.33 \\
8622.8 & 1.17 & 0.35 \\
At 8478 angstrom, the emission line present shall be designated H-alpha 6563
